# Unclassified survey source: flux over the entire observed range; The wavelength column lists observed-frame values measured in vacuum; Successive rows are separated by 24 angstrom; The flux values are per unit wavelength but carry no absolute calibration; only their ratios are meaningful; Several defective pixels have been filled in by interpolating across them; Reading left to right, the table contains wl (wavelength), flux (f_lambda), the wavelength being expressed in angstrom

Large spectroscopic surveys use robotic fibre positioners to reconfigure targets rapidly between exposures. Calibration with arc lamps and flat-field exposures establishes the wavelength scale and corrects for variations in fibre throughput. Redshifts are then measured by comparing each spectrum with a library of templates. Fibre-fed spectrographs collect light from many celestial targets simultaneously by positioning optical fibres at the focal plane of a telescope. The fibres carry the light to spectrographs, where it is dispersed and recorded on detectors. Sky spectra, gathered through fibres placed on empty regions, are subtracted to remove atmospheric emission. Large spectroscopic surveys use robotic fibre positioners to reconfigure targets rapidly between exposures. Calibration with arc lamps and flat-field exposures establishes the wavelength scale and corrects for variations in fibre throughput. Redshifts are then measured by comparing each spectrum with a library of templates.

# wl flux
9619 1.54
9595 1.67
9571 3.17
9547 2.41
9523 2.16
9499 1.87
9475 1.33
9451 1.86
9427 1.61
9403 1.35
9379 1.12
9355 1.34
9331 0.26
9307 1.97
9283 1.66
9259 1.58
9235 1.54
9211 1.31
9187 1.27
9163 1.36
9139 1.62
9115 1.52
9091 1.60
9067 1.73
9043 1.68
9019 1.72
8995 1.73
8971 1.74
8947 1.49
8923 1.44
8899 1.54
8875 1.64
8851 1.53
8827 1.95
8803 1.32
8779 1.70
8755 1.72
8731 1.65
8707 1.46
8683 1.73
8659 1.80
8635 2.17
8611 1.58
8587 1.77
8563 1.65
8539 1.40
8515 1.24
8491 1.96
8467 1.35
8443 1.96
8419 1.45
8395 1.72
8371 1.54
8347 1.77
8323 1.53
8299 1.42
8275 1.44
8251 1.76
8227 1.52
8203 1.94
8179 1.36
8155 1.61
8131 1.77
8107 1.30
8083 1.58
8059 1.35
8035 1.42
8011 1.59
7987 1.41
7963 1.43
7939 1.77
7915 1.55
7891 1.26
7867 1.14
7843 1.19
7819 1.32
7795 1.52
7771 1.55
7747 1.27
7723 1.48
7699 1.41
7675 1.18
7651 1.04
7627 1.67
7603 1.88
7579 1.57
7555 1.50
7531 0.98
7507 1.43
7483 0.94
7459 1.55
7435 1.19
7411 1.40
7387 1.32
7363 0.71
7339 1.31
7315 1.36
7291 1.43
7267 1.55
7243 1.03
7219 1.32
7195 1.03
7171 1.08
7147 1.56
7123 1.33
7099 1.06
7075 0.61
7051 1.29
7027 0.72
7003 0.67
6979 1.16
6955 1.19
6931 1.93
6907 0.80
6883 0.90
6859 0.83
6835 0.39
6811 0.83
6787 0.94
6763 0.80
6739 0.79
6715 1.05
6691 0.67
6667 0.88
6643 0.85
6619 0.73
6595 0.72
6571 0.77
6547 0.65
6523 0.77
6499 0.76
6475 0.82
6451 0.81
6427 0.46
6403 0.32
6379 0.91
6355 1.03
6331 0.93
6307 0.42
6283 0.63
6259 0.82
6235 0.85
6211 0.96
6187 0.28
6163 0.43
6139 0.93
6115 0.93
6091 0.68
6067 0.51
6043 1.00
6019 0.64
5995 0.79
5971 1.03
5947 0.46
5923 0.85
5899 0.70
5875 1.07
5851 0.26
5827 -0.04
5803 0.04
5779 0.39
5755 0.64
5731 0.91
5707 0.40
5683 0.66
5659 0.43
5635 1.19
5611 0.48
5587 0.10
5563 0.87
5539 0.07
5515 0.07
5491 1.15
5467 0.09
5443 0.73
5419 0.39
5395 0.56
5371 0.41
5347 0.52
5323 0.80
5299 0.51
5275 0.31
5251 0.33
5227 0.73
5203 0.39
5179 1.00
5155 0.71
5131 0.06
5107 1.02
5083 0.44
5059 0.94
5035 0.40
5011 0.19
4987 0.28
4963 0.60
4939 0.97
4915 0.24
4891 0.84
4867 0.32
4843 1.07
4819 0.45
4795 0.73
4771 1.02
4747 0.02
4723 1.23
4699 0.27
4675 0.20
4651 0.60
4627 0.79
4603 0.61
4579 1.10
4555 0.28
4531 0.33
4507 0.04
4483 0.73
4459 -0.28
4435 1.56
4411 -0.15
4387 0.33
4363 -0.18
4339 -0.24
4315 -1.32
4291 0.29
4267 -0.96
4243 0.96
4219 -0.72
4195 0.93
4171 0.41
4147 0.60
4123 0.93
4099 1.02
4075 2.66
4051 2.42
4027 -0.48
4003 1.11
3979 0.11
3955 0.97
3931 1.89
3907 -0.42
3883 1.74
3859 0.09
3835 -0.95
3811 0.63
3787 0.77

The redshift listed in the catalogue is 0.781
